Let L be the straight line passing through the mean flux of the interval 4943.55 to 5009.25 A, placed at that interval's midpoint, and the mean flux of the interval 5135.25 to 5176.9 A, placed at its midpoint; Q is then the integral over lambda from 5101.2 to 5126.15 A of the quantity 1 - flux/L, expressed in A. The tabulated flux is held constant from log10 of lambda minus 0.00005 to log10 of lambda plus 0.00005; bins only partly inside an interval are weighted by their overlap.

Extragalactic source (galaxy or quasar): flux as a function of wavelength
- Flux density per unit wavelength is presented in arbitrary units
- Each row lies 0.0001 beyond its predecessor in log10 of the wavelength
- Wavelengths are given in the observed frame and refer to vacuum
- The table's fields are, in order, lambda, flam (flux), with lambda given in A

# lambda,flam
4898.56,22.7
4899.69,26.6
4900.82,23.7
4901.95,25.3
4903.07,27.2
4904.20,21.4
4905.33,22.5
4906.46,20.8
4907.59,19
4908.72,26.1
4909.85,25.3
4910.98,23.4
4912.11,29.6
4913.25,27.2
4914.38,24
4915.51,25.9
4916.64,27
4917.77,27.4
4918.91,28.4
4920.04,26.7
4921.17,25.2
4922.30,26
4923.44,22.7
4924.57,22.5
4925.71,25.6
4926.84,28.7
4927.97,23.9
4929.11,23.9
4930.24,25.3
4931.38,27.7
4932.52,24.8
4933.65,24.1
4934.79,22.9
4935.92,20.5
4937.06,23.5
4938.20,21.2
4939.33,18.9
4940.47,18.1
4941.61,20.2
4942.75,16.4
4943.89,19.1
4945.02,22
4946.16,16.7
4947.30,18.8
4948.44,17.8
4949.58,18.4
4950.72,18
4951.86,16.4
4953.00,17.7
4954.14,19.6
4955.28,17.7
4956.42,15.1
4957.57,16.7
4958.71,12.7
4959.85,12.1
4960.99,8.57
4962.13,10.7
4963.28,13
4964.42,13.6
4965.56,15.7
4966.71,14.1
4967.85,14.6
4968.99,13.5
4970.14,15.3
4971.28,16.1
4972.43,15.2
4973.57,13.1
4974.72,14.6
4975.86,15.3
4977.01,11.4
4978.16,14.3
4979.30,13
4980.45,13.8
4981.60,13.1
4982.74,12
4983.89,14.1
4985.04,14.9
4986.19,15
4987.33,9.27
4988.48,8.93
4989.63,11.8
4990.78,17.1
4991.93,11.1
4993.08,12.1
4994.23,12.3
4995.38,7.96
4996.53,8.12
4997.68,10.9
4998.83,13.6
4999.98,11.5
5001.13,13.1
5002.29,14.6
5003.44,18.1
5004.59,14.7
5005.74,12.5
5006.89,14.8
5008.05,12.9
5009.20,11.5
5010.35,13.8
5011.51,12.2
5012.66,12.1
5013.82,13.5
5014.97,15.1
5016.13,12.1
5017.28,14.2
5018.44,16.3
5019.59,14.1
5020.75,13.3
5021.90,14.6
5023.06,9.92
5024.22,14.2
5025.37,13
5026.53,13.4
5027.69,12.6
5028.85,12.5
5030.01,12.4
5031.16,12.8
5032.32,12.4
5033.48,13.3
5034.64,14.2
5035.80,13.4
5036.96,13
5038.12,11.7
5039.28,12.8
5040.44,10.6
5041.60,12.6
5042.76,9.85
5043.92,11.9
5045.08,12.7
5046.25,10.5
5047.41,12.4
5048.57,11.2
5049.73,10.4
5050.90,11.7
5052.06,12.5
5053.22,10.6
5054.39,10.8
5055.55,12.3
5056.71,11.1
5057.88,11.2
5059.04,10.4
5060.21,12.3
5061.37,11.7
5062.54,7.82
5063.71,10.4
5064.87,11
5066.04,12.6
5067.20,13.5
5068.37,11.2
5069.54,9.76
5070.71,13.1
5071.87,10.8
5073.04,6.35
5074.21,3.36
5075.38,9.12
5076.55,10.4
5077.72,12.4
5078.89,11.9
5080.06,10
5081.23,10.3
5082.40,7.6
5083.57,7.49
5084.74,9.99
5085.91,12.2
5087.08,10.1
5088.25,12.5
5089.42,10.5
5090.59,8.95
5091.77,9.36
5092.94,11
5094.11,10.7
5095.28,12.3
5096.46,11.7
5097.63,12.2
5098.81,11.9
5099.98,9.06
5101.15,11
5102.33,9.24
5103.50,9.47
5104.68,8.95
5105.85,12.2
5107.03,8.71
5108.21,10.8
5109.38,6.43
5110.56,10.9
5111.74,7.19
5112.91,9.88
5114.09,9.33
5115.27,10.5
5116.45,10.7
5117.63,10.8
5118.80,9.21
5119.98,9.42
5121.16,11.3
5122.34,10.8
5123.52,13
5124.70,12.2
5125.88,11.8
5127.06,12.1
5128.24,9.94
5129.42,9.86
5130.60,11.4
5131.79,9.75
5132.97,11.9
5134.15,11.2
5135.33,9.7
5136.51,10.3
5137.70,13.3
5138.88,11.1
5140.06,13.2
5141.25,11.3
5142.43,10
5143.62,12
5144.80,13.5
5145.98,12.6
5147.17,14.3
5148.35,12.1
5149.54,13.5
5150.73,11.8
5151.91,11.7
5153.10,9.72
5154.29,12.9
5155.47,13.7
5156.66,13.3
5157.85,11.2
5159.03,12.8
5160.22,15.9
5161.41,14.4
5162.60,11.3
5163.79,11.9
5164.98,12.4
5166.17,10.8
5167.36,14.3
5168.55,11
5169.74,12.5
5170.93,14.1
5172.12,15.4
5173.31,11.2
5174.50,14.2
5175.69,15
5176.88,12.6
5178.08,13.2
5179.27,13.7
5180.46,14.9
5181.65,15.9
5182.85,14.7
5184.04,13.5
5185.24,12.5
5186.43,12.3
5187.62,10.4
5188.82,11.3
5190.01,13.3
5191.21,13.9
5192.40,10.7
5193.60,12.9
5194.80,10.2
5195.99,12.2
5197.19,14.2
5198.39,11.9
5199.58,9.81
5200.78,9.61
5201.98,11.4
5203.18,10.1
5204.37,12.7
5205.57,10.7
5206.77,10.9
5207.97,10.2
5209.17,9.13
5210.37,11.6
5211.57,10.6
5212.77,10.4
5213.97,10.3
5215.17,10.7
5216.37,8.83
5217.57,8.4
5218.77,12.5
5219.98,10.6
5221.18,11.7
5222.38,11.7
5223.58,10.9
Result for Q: 5.4 A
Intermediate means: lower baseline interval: 14.1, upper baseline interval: 12.6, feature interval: 10.1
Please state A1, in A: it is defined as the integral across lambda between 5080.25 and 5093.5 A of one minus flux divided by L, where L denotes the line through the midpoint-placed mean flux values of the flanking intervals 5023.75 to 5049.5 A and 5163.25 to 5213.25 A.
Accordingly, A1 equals 2.5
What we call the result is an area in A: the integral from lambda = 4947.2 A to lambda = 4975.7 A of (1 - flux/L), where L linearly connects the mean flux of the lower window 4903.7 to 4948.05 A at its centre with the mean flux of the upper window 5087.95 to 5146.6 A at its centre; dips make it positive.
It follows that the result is 8.1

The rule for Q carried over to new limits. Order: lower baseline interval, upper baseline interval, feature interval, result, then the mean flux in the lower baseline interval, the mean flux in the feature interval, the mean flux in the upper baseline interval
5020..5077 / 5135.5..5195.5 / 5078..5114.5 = 5.6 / 11.5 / 10.1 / 12.7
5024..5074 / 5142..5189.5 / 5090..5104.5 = 1.9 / 11.7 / 10.5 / 12.9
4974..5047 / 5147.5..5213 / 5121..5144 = 2.2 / 12.8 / 11.3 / 12.4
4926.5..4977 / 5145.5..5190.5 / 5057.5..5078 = 6.5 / 17.9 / 10.4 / 13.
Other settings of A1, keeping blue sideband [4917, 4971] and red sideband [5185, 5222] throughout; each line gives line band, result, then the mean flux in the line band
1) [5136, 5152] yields 1.06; 12.2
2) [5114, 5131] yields 3.61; 10.9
